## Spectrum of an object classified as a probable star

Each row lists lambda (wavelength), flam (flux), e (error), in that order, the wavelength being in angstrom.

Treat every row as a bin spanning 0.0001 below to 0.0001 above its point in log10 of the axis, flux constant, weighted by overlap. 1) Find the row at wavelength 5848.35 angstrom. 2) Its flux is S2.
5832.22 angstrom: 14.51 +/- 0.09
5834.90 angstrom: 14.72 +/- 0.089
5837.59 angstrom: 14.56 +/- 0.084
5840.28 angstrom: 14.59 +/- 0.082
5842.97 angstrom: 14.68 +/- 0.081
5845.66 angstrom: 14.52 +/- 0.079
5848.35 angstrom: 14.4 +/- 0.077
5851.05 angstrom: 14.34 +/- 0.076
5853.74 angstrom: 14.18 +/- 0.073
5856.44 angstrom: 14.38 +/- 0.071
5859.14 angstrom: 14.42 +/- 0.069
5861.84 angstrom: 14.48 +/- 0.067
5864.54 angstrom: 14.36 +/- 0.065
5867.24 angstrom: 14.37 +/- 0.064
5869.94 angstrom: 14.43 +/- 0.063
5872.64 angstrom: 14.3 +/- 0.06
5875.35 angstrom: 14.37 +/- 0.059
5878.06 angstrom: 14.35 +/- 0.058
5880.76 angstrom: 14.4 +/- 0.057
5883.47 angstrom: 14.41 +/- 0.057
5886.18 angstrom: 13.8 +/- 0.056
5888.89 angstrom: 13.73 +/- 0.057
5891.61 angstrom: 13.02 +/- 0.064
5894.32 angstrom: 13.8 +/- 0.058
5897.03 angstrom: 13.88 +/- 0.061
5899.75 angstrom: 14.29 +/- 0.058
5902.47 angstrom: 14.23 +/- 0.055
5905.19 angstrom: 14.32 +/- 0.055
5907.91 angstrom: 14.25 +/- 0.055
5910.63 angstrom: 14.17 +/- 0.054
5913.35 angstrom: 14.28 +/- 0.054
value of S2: 14.4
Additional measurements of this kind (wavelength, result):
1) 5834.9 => 14.72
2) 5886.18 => 13.8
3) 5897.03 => 13.88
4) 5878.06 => 14.35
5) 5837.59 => 14.56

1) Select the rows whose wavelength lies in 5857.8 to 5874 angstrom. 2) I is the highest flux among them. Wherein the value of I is 14.48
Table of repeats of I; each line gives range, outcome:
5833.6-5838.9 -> 14.72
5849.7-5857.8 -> 14.38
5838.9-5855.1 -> 14.68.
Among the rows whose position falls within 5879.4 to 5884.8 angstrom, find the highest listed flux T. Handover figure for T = 14.41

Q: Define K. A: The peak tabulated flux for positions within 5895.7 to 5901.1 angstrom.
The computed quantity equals 14.29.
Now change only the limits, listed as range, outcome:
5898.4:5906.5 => 14.32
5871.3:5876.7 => 14.37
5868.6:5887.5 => 14.43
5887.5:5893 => 13.73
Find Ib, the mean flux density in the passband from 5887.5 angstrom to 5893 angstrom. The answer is 13.4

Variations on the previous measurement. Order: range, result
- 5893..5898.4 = 13.8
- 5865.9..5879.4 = 14.4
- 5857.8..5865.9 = 14.4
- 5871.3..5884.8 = 14.4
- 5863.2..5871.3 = 14.4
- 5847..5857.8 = 14.3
